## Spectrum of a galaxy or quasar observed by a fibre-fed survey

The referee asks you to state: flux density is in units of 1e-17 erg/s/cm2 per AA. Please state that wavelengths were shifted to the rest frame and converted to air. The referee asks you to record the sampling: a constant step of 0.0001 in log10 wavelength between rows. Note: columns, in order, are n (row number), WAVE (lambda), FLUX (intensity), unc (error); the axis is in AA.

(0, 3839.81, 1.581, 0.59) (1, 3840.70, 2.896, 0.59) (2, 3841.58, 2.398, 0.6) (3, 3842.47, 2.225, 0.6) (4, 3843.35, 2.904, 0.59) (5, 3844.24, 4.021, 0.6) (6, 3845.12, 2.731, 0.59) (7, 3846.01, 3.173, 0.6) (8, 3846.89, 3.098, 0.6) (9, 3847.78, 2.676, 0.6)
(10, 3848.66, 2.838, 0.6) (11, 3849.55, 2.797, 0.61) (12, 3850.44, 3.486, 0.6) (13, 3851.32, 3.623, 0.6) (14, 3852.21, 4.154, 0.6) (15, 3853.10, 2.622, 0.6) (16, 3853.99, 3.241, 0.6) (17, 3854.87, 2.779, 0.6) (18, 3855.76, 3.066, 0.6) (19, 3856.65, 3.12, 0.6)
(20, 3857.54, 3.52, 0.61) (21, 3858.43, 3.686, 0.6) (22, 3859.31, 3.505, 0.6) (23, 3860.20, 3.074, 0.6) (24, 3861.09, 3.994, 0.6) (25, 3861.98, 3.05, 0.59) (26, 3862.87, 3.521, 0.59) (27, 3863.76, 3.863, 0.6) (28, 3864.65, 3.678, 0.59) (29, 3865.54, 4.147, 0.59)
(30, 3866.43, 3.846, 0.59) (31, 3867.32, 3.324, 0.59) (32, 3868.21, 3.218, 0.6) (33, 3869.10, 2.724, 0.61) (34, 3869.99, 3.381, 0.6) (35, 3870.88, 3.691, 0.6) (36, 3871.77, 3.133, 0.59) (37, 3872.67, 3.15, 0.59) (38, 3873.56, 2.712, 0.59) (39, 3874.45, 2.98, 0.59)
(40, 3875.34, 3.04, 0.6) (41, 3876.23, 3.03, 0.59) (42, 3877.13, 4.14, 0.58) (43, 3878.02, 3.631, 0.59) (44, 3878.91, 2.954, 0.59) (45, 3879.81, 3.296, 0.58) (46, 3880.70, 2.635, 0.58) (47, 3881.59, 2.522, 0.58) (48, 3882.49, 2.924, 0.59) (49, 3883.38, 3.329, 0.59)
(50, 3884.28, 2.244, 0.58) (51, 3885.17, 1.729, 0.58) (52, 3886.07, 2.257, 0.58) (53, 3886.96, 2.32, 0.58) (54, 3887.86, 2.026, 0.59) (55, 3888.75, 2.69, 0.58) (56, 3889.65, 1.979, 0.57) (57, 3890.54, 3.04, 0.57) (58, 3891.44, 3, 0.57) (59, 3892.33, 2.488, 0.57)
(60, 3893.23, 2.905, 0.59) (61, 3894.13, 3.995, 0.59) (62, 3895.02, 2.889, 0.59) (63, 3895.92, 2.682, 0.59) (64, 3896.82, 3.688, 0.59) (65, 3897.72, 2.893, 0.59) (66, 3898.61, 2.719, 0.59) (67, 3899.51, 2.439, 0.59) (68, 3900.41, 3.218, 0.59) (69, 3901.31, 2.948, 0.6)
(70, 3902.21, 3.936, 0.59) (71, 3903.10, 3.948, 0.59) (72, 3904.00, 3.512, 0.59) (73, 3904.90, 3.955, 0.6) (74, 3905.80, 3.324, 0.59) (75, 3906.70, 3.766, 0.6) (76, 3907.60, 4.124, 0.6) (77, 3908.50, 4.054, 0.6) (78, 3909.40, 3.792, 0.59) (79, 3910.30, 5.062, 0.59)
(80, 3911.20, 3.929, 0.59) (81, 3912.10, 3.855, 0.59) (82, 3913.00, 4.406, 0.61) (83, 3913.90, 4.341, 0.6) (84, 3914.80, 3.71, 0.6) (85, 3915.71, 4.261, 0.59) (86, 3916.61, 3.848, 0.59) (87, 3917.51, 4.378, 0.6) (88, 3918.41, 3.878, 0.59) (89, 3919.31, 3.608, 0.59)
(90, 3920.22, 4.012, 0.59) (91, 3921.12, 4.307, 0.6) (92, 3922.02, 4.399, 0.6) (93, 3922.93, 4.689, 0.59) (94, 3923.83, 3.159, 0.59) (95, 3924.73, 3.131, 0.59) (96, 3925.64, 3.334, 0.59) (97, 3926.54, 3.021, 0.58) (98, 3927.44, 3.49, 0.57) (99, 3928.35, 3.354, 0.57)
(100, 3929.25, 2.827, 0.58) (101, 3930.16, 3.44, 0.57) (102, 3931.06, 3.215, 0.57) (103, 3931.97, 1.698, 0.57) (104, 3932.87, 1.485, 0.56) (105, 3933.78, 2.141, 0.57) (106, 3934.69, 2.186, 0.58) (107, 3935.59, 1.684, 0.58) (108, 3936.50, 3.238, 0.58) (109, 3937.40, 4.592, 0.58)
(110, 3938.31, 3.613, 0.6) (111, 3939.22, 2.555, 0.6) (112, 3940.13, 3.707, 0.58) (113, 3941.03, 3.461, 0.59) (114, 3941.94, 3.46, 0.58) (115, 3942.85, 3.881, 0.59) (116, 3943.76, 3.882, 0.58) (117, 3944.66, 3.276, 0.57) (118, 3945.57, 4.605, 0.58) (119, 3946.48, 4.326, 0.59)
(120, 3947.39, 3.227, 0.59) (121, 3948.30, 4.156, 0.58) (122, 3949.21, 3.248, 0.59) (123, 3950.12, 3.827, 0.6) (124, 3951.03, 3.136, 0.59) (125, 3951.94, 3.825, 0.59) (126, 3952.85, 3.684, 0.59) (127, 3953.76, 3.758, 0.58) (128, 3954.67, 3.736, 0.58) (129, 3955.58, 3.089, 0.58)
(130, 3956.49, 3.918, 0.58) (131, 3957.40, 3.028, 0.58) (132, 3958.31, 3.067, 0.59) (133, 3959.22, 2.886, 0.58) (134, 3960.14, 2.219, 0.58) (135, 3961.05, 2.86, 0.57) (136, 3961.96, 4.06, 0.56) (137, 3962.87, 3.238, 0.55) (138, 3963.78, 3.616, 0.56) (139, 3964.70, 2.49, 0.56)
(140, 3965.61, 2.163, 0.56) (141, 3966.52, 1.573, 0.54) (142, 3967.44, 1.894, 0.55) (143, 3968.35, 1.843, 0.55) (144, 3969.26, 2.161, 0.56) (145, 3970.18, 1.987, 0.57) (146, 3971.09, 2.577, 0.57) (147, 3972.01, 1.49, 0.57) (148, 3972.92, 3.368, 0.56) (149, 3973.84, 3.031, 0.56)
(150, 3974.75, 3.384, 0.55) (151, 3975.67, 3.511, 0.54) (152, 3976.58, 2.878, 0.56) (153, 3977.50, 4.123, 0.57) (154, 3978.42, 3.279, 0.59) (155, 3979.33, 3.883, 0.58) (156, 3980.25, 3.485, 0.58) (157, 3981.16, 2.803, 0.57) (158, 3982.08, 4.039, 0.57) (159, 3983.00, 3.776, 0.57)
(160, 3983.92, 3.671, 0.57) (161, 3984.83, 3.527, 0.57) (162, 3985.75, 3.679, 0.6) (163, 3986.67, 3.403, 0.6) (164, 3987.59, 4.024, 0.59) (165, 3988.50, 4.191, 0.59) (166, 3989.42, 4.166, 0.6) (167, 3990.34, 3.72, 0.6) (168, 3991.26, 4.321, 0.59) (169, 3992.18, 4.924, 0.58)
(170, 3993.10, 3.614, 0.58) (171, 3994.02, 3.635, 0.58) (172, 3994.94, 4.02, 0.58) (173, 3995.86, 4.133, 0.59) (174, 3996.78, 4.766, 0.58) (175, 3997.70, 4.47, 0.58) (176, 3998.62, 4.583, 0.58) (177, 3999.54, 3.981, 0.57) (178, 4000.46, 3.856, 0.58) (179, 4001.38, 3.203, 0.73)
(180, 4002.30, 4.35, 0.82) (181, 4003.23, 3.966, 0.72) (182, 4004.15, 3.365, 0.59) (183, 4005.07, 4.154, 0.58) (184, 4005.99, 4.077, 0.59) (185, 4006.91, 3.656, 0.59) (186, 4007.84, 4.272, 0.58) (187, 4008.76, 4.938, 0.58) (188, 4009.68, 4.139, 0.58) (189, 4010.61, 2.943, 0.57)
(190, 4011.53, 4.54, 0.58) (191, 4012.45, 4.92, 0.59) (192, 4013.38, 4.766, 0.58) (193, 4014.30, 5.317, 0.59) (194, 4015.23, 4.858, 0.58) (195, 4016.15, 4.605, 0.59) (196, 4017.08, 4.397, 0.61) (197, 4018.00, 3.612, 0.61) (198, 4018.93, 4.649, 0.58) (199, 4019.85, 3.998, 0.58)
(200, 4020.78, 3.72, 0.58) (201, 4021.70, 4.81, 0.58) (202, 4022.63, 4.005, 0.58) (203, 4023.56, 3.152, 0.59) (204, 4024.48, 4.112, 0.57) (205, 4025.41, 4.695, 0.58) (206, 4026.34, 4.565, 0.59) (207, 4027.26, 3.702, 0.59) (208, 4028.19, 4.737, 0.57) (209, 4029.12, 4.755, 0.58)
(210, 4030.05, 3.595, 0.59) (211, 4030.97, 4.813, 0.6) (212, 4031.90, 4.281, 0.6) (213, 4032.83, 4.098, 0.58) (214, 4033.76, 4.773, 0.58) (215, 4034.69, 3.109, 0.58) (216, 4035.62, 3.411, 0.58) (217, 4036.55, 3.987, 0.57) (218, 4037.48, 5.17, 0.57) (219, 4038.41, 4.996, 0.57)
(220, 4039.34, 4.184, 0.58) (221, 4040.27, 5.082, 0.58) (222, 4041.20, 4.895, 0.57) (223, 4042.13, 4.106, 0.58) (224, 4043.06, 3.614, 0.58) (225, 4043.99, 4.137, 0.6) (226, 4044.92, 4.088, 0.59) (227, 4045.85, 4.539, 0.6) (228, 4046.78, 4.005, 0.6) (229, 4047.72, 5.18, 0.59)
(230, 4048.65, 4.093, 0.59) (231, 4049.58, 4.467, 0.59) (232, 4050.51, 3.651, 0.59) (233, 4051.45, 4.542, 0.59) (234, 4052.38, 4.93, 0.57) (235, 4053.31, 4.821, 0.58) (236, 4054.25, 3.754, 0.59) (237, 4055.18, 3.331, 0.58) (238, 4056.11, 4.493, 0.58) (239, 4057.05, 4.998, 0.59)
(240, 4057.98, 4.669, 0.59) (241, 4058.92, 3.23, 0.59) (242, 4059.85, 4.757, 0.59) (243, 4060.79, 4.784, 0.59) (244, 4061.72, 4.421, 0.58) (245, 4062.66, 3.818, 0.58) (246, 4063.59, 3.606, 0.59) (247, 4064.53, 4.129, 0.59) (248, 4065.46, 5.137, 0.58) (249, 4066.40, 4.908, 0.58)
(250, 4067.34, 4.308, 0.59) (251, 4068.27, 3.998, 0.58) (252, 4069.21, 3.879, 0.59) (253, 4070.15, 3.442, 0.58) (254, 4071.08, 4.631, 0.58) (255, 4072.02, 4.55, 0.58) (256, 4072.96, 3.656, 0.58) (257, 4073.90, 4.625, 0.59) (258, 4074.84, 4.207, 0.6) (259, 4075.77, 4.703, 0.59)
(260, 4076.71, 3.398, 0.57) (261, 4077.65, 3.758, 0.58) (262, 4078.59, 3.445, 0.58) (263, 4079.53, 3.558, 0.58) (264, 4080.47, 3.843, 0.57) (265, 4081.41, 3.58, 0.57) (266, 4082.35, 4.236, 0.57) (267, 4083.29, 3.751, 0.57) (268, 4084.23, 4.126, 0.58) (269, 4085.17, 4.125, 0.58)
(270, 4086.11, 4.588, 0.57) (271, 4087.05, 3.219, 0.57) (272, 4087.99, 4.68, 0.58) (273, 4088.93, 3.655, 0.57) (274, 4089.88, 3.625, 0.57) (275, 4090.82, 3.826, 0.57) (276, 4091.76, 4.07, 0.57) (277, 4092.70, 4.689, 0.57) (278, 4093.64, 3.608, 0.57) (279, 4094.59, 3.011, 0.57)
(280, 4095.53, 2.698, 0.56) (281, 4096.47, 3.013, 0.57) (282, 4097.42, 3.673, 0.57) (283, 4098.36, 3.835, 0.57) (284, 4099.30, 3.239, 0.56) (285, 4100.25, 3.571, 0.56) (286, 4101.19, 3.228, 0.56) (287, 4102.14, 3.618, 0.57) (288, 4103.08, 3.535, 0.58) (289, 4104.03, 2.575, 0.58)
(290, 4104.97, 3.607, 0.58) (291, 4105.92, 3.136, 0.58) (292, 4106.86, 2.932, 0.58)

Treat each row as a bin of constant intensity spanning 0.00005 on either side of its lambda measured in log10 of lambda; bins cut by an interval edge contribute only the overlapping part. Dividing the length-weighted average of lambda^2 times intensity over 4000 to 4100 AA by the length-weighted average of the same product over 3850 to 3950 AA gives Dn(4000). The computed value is 1.33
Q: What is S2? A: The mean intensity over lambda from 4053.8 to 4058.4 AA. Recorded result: 4.25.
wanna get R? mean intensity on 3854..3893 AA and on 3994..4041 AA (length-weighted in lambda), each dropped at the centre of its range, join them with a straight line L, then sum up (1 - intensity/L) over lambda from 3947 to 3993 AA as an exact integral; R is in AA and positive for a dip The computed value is 6.9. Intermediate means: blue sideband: 3.08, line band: 3.28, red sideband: 4.24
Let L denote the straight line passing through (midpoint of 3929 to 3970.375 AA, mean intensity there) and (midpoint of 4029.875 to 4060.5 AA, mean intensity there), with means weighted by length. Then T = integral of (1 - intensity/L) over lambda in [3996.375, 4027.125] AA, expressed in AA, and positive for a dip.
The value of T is -2.7 AA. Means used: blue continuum 3.09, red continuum 4.31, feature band 4.22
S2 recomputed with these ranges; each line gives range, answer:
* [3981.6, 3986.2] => 3.73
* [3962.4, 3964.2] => 3.44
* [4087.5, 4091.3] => 3.94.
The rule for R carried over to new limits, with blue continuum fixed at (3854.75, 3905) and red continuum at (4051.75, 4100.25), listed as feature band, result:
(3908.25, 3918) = -2.6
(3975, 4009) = -2.4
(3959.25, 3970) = 2.9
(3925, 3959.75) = 1.2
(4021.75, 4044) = -2.6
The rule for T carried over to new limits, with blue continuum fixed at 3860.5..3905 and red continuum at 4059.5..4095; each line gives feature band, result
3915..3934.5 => -0.6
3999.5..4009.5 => -0.8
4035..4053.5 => -2.3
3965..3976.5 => 3.6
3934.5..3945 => 0.2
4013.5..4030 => -2.3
